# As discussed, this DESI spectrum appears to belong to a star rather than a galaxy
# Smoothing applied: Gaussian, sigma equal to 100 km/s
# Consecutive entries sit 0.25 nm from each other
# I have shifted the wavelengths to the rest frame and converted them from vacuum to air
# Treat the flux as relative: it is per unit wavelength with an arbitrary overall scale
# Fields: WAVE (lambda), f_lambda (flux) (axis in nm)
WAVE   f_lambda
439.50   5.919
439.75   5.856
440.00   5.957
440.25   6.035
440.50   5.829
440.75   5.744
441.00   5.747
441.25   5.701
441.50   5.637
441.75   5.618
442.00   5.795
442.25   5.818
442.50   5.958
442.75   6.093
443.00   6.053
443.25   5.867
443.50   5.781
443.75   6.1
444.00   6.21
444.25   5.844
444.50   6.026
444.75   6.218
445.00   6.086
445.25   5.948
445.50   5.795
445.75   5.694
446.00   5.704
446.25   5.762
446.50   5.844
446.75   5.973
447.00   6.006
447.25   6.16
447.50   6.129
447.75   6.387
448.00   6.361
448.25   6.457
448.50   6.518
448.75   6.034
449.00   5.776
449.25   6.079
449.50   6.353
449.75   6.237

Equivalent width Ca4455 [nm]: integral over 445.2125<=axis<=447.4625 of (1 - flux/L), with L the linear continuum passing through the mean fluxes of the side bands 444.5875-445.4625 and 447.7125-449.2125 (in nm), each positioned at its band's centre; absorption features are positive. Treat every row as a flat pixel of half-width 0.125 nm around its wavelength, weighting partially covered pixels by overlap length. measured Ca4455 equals 0.09 nm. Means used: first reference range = 6.05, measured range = 5.88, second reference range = 6.24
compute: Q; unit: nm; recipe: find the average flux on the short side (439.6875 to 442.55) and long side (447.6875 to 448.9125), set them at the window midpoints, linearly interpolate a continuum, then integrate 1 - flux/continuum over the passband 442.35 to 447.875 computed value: 0.10 nm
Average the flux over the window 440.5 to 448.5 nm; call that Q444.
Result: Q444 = 5.96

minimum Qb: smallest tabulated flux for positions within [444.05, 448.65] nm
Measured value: 5.694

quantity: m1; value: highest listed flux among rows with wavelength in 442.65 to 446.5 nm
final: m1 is 6.218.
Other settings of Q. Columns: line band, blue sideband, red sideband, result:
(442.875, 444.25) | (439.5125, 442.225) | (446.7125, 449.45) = -0.01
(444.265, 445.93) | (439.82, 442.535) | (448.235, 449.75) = 0.01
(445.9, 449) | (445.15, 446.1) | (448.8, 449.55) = -0.10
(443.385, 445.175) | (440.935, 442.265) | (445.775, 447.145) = -0.08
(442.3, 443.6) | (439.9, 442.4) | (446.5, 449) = -0.01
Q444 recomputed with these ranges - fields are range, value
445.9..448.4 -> 6.09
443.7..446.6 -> 5.93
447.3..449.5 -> 6.22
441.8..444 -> 5.94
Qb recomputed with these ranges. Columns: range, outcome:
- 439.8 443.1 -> 5.618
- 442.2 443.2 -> 5.818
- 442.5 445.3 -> 5.781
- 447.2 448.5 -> 6.129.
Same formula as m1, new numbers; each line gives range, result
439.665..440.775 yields 6.035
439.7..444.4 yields 6.21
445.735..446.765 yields 5.973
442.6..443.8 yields 6.1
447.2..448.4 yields 6.457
